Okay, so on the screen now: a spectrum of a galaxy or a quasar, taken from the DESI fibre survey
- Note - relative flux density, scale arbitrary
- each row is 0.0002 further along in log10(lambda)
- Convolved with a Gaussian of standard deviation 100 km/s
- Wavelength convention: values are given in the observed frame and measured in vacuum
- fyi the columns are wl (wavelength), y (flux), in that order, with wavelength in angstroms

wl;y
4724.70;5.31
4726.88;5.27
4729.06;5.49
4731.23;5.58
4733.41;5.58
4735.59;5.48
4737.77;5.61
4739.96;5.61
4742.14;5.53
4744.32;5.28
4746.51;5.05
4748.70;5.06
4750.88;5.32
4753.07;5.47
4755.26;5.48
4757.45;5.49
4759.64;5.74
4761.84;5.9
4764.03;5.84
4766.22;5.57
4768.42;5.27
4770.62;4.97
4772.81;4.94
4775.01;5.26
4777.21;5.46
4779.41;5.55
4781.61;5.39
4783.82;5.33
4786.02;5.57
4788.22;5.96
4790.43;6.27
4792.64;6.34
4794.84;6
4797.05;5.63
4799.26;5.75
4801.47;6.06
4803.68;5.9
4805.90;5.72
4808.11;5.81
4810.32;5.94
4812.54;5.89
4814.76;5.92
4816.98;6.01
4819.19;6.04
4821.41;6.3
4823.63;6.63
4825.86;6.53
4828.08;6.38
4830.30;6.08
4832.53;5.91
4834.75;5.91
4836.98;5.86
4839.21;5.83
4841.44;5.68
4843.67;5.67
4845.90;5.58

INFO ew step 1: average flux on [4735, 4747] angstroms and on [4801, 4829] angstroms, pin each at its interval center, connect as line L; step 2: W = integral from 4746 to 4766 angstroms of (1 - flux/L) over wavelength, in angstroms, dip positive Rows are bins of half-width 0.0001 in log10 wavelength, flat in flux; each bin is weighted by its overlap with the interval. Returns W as 0.3 angstroms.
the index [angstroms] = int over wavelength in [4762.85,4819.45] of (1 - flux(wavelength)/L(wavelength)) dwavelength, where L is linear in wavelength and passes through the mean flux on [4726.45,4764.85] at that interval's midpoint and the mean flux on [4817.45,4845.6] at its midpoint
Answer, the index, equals 0.9 angstroms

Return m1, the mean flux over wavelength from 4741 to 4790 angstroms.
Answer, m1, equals 5.44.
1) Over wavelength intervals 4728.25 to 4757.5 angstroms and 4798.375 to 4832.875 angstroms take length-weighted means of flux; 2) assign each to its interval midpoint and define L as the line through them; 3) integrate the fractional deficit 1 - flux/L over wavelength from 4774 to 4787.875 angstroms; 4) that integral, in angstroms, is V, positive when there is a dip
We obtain 0.7 angstroms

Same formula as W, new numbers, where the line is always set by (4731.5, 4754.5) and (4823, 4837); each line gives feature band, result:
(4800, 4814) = 0.24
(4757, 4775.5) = 0.55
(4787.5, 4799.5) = -0.30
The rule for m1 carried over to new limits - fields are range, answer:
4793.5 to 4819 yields 5.89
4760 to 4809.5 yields 5.66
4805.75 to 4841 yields 6.05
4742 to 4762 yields 5.4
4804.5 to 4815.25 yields 5.85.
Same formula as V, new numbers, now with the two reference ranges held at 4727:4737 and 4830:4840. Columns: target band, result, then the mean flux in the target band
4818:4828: -0.87 angstroms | 6.38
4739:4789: 1.79 angstroms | 5.43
